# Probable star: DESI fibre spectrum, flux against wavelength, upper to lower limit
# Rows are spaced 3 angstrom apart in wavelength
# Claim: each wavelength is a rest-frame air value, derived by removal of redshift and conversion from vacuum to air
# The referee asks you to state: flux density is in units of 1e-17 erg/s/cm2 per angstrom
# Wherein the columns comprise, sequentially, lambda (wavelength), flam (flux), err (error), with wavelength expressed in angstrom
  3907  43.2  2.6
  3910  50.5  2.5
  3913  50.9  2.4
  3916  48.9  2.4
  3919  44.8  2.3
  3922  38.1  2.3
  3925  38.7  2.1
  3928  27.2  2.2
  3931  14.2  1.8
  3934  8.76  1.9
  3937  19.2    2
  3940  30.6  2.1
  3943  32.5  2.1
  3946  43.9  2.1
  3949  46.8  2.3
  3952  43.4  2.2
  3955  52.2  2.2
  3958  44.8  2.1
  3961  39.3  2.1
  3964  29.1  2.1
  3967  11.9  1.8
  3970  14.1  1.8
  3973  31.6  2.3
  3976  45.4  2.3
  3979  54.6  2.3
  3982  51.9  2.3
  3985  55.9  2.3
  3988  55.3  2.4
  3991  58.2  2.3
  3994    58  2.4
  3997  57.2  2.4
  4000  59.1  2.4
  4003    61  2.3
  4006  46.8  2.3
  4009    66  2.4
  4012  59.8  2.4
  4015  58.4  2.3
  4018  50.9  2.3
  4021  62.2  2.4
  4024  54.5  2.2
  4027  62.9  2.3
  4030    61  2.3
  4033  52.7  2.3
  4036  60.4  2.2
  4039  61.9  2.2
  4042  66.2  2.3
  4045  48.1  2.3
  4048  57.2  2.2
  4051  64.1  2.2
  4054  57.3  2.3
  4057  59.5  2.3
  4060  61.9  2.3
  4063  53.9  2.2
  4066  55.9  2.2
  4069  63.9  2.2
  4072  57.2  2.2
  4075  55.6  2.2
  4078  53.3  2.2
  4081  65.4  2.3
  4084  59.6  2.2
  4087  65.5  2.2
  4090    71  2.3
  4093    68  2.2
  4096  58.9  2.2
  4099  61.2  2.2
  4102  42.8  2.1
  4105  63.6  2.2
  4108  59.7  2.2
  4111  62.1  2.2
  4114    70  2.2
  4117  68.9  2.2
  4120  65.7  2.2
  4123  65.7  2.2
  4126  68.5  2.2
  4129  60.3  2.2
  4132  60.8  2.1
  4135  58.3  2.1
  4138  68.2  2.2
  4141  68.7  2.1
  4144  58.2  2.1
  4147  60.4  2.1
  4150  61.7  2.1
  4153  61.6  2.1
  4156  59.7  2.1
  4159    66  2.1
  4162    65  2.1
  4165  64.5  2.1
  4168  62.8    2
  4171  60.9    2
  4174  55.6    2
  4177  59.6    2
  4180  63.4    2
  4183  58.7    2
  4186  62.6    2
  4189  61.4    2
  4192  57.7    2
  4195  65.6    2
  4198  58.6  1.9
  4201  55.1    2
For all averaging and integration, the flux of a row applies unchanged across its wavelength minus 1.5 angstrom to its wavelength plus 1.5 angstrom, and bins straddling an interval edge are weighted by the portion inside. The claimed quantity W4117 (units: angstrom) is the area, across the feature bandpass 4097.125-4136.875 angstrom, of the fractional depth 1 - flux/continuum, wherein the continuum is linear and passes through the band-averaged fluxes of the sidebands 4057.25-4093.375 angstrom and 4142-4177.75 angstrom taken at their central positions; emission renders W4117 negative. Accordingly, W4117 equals -0.7 angstrom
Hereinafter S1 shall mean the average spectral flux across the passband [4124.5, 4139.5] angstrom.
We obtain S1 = 63.2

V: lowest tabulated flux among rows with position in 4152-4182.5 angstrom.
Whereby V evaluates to 55.6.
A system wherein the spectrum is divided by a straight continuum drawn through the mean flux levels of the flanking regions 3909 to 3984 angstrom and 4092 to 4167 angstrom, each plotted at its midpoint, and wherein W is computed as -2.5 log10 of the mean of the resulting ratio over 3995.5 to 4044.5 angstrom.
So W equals -0.24 mag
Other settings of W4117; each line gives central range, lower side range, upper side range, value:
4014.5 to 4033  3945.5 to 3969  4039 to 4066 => -1.9 angstrom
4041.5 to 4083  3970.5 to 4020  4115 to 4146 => 0.4 angstrom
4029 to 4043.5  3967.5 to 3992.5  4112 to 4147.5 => -2.3 angstrom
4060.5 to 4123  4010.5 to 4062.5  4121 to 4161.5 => -0.3 angstrom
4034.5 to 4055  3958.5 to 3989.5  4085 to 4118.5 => -2.8 angstrom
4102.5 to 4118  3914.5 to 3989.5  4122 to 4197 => -2.0 angstrom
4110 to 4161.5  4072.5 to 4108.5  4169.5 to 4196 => -2.9 angstrom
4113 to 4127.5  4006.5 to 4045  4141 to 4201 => -1.7 angstrom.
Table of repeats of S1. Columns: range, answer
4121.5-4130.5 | 64.8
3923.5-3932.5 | 26.7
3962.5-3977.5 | 26.4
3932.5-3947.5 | 27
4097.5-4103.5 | 52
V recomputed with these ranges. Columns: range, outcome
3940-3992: 11.9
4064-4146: 42.8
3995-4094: 46.8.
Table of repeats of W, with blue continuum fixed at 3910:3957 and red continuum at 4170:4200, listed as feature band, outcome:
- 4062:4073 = -0.177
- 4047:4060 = -0.243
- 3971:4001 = -0.241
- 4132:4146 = -0.128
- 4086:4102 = -0.212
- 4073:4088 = -0.181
